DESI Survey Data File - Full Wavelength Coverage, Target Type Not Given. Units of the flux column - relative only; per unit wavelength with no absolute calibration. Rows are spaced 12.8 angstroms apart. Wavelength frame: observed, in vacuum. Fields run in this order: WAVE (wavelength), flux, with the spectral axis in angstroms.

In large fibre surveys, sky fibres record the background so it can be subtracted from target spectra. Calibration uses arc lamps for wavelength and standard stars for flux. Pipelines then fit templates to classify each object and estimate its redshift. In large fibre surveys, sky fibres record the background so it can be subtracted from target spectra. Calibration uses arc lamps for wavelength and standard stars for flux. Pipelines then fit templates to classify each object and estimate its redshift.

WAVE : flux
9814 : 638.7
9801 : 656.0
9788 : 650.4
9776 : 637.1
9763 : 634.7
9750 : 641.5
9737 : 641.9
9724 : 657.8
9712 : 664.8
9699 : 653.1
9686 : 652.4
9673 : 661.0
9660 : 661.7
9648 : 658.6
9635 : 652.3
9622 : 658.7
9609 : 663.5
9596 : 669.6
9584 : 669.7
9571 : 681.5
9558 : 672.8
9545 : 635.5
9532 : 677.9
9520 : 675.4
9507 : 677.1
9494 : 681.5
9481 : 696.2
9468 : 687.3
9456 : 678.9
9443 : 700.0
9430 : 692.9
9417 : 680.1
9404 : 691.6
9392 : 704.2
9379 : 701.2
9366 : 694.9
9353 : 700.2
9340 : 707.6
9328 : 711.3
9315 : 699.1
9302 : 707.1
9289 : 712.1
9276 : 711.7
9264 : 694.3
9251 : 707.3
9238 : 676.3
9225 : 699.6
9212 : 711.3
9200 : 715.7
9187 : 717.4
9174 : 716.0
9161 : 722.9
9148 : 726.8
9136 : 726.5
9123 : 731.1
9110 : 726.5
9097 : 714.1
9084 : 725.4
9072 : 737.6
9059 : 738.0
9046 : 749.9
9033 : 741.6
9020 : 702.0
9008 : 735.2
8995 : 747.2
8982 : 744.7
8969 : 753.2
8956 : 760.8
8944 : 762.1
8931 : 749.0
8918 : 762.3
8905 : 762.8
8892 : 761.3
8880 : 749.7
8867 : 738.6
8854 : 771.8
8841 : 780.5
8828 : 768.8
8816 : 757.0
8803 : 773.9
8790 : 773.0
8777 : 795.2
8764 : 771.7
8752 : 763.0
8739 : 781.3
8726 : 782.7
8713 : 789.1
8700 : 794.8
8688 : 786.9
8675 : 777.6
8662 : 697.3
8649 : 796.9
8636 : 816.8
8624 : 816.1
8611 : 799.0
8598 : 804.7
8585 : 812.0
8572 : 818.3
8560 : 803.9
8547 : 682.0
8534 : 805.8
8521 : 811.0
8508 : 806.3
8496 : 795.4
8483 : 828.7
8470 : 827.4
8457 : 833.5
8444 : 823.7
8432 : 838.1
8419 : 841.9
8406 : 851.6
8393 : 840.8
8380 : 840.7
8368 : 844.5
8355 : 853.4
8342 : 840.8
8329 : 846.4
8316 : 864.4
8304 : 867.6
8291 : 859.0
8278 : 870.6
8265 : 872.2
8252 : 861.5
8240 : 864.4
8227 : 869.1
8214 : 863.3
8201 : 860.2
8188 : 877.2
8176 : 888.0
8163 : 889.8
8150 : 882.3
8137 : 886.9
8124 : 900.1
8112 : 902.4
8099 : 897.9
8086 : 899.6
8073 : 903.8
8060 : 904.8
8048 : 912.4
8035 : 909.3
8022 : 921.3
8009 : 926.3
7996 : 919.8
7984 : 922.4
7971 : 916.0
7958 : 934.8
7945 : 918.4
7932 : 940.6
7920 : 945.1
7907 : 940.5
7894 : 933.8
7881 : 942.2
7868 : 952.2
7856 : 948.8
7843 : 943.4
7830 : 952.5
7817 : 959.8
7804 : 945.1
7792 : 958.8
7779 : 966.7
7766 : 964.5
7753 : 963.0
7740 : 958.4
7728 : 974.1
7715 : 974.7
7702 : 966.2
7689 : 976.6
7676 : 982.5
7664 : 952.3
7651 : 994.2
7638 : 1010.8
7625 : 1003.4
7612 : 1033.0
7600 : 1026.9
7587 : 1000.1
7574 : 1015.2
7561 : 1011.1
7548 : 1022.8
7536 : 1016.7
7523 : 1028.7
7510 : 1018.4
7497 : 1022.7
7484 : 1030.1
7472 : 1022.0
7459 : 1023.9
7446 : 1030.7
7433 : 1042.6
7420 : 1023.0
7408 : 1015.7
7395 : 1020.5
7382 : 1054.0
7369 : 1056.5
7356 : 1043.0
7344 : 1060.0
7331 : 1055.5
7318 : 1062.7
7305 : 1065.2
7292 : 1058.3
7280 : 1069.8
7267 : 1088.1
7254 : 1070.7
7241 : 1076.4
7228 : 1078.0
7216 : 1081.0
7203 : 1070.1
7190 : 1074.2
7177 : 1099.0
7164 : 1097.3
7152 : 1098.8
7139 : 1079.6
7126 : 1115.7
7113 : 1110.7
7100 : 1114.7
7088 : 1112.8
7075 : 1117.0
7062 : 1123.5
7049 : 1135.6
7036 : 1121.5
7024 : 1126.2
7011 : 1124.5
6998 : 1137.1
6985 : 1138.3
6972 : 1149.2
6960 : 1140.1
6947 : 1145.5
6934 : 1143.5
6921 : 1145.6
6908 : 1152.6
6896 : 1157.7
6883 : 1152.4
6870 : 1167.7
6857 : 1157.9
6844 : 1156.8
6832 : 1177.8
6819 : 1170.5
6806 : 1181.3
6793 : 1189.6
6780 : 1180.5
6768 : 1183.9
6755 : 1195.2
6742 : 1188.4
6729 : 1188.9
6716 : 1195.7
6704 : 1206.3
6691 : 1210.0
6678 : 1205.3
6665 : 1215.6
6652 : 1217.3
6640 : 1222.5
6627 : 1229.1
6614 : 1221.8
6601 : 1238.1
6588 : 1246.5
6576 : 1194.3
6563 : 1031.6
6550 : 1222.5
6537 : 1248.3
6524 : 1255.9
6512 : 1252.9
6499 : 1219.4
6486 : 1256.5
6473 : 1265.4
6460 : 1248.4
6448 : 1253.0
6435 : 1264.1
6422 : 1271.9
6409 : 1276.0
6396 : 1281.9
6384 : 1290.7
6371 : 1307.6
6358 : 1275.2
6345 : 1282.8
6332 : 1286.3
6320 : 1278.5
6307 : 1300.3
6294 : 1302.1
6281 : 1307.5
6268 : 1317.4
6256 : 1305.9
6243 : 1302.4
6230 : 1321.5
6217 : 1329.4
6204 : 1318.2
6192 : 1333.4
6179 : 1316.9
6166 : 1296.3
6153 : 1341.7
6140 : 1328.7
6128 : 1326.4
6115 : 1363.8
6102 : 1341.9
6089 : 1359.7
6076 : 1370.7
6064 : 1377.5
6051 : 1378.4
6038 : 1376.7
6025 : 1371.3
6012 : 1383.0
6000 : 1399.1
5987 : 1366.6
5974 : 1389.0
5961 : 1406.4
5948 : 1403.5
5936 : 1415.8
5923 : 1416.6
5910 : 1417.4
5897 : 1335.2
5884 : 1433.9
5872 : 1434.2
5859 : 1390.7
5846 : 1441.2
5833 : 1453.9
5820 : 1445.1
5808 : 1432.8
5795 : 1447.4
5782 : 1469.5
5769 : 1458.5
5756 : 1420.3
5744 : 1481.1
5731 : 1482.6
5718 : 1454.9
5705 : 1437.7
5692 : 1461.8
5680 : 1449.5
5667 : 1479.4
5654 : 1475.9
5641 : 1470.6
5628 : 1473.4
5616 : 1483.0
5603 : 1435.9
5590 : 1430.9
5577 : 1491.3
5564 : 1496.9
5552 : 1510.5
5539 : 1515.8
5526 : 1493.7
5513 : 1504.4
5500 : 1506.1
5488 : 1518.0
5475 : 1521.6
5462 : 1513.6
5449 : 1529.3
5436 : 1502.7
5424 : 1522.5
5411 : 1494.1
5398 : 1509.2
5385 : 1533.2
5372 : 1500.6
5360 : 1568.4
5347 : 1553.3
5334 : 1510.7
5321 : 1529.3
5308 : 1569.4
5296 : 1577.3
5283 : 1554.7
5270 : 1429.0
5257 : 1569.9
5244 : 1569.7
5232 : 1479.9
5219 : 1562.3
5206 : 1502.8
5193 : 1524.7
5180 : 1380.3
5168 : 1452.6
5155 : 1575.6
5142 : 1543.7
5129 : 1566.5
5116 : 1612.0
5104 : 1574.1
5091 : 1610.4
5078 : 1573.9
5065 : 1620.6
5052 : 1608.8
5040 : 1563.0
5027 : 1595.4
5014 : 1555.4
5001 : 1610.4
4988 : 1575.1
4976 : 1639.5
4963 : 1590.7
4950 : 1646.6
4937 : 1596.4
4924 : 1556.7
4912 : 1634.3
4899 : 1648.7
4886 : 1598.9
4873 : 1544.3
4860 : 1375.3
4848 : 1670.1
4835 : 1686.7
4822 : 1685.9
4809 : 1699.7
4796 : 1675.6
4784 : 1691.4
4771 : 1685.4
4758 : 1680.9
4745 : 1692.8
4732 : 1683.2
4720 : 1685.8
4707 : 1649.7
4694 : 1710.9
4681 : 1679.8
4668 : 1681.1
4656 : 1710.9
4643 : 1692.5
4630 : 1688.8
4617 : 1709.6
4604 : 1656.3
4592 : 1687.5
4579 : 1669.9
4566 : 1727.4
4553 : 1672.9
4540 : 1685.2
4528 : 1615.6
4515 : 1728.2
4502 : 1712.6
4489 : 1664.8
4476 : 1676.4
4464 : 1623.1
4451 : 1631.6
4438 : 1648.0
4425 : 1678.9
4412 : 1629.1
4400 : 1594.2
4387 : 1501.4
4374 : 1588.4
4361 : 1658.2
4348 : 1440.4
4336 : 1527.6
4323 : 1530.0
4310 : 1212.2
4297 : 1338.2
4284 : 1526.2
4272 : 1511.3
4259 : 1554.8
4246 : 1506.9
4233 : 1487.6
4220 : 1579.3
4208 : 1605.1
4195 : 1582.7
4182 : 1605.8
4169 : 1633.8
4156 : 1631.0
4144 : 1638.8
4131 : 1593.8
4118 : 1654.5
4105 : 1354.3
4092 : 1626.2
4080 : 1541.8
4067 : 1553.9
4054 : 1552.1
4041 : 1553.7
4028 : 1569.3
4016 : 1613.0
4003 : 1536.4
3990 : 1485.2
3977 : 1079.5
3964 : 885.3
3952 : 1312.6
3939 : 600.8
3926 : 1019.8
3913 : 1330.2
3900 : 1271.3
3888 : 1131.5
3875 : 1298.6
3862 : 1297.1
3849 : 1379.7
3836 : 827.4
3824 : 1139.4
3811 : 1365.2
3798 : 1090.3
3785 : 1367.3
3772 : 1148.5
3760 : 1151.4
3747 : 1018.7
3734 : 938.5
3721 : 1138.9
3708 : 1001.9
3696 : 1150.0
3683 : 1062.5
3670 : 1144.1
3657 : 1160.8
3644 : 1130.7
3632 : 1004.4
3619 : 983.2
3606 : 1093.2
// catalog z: 0.00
